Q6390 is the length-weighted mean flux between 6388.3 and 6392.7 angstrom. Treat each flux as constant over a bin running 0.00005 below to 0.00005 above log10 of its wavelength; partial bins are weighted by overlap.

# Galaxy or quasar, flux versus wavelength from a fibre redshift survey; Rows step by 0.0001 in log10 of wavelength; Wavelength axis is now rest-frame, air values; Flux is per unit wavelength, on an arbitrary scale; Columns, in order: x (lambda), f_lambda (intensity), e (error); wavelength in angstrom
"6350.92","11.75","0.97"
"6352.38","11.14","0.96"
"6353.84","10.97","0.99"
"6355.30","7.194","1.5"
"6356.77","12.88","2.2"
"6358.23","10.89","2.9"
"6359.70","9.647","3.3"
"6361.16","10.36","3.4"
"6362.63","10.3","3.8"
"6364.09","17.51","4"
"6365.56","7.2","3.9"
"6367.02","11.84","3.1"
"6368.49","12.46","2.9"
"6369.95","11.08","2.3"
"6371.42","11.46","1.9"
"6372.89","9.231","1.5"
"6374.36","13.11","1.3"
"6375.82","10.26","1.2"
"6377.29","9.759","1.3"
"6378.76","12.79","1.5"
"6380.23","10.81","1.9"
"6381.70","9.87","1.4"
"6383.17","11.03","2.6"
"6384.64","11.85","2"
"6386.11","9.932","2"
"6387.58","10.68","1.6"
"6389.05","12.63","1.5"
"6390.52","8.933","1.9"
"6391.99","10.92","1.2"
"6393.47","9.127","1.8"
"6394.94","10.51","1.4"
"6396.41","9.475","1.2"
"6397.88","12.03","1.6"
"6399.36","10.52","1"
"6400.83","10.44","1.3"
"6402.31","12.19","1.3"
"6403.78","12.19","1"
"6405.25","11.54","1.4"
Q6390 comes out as 10.8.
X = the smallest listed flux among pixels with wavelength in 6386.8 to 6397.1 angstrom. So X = 8.933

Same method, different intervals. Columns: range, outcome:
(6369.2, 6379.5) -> 9.231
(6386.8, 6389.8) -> 10.68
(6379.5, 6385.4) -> 9.87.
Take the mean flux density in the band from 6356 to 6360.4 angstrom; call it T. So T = 11.1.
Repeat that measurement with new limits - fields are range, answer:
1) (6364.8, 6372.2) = 10.8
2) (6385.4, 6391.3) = 10.6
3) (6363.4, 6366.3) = 12.3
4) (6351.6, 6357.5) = 10.6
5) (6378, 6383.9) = 11.1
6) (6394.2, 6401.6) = 10.6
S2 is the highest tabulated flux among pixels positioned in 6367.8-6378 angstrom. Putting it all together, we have 13.11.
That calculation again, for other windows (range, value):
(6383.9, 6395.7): 12.63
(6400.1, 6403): 12.19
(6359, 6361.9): 10.36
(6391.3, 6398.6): 12.03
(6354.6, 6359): 12.88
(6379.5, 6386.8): 11.85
